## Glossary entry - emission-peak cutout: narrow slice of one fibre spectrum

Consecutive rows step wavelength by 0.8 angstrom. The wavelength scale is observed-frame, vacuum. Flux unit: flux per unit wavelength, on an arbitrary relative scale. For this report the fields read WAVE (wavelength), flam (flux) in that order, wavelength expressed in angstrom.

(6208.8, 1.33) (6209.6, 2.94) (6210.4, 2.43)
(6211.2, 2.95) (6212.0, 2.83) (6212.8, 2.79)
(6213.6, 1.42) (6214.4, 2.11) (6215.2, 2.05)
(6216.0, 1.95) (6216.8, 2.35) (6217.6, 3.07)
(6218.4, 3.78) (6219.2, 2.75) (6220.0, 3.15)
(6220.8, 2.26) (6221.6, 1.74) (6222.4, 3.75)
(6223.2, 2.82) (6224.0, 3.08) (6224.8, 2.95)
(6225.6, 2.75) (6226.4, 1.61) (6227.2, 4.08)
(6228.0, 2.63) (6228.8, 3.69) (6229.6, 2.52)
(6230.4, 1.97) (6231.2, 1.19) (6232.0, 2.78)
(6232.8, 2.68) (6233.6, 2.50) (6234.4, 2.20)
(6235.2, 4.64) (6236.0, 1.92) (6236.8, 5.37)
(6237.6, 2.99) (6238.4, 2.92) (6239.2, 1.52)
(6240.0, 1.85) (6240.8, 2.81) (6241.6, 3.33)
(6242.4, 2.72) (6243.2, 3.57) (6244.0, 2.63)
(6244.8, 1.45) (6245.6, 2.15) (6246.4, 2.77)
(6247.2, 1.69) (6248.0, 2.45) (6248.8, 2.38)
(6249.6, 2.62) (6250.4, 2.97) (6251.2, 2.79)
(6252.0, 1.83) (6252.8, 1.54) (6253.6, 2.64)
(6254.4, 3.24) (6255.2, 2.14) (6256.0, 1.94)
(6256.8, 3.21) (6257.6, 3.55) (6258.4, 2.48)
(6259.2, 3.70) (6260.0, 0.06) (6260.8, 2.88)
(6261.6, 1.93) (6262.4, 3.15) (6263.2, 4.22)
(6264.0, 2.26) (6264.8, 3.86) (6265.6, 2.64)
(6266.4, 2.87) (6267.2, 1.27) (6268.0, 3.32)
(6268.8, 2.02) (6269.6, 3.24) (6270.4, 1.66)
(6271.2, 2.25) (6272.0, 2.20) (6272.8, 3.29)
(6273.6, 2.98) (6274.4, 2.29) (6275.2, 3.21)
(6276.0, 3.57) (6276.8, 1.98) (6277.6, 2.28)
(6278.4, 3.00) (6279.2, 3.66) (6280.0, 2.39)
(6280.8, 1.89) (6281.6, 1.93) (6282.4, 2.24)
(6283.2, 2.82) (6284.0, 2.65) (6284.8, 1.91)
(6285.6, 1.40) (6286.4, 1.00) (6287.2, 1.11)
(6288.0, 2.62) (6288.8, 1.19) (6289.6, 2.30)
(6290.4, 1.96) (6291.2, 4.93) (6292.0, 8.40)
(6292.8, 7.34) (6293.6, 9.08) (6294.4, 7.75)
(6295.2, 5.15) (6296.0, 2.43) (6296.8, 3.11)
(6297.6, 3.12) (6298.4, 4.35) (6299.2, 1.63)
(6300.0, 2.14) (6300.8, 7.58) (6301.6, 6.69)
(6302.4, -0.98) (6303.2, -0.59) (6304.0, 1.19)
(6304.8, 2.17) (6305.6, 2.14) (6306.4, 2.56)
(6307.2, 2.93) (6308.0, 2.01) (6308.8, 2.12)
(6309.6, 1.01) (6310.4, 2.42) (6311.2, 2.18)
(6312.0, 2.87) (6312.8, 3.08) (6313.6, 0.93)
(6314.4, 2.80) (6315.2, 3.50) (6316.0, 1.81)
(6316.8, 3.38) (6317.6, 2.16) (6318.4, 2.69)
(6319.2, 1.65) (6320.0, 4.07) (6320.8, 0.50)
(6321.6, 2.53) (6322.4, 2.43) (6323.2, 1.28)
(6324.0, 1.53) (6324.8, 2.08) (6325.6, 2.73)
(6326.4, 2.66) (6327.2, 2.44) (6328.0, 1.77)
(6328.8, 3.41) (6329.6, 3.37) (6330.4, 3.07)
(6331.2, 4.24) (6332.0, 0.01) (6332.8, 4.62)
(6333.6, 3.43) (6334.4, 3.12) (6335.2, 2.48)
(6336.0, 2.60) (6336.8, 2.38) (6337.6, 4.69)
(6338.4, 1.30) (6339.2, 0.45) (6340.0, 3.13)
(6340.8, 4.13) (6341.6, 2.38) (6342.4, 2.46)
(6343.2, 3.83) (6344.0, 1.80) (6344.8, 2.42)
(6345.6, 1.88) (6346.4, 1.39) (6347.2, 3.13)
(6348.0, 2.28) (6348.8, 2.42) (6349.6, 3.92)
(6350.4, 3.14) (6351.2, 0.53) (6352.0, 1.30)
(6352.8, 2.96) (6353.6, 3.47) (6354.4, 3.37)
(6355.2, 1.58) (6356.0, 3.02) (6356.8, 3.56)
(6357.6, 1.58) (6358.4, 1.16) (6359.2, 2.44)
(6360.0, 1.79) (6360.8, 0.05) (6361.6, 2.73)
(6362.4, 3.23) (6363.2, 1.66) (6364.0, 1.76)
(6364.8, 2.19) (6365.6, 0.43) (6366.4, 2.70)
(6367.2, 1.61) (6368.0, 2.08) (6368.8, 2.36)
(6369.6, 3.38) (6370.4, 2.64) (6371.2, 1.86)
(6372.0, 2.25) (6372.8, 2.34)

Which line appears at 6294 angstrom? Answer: Hbeta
